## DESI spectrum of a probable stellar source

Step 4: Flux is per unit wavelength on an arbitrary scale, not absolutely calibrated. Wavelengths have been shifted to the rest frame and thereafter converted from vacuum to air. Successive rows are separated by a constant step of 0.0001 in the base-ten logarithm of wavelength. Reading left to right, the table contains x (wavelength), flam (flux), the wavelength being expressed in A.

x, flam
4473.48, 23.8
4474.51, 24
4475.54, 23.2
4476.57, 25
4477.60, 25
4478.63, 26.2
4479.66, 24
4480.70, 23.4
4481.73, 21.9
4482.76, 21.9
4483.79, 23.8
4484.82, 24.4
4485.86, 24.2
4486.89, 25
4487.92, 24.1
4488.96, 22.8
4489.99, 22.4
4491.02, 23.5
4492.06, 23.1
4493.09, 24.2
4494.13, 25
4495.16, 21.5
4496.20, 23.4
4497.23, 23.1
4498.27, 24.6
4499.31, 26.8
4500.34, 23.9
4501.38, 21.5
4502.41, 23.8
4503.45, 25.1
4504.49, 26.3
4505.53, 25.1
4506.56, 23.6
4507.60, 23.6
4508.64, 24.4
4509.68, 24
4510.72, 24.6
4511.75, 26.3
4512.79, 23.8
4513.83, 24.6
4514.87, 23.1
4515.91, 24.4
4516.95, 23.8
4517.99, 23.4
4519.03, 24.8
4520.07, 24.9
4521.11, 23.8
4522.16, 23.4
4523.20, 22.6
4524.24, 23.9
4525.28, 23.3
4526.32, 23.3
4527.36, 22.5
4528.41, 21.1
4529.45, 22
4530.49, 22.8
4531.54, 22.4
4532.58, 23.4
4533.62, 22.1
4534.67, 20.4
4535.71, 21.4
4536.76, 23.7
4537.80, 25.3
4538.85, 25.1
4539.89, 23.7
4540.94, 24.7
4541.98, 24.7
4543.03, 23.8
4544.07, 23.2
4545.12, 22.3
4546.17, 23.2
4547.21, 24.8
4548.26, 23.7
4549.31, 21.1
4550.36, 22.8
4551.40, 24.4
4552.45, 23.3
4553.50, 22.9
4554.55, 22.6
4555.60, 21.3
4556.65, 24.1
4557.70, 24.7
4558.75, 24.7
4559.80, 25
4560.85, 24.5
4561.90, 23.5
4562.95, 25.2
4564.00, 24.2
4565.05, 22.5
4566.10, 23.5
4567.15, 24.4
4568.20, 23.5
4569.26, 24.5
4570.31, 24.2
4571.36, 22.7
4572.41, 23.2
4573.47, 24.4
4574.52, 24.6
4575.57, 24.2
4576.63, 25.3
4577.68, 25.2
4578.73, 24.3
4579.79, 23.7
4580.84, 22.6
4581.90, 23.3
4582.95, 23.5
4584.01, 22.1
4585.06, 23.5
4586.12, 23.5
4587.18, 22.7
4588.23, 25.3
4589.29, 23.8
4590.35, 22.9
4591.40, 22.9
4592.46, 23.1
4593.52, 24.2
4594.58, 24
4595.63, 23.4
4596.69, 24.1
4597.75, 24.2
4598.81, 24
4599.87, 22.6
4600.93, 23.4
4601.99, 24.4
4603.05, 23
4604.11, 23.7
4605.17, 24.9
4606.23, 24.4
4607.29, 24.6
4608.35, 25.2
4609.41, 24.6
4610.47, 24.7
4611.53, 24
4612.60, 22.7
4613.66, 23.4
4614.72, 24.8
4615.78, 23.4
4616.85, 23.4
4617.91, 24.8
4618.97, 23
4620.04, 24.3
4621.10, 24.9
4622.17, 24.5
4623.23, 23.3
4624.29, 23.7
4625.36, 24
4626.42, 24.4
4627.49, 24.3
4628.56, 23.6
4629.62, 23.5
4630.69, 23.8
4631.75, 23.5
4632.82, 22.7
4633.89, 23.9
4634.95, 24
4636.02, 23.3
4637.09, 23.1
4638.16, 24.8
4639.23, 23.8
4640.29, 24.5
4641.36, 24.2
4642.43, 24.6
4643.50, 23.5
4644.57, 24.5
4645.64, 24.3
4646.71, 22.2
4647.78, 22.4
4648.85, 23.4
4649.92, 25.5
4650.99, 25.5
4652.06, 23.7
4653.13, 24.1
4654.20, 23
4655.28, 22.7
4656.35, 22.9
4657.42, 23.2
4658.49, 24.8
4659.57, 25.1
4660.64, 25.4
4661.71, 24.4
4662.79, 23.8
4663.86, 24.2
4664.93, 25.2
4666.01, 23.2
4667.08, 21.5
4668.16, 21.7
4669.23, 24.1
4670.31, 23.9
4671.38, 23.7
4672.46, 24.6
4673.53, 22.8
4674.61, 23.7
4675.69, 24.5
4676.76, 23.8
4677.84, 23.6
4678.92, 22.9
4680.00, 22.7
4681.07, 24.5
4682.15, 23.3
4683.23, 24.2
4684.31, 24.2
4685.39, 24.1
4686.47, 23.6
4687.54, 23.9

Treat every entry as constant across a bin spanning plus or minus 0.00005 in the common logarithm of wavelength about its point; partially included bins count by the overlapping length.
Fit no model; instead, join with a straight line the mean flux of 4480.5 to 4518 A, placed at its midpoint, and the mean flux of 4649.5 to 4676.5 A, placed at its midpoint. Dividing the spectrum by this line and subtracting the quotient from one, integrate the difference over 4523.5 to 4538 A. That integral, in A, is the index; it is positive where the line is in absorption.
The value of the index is 0.8 A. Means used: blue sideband 23.9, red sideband 23.9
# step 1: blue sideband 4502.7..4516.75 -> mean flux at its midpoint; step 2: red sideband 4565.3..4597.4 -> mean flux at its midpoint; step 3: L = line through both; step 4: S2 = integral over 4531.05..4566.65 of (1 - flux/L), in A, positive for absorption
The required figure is 0.9 A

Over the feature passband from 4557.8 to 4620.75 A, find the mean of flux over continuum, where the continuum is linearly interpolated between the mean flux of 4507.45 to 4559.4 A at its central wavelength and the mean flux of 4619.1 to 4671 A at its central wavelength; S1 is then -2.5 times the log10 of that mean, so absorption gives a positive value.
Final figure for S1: -0.01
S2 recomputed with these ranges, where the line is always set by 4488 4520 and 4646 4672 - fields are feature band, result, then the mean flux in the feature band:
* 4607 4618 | -0.1 A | 24.1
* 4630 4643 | 0.0 A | 23.8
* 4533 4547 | 0.3 A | 23.4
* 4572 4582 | -0.1 A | 24.1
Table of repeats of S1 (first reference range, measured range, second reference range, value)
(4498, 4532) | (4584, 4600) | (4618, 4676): 0.012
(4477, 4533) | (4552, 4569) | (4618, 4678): 0.002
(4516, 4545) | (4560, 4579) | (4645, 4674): -0.031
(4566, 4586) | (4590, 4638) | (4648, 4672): -0.001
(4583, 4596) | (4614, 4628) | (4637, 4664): -0.015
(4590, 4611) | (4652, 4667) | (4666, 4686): -0.013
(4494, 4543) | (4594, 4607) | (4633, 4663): 0.000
